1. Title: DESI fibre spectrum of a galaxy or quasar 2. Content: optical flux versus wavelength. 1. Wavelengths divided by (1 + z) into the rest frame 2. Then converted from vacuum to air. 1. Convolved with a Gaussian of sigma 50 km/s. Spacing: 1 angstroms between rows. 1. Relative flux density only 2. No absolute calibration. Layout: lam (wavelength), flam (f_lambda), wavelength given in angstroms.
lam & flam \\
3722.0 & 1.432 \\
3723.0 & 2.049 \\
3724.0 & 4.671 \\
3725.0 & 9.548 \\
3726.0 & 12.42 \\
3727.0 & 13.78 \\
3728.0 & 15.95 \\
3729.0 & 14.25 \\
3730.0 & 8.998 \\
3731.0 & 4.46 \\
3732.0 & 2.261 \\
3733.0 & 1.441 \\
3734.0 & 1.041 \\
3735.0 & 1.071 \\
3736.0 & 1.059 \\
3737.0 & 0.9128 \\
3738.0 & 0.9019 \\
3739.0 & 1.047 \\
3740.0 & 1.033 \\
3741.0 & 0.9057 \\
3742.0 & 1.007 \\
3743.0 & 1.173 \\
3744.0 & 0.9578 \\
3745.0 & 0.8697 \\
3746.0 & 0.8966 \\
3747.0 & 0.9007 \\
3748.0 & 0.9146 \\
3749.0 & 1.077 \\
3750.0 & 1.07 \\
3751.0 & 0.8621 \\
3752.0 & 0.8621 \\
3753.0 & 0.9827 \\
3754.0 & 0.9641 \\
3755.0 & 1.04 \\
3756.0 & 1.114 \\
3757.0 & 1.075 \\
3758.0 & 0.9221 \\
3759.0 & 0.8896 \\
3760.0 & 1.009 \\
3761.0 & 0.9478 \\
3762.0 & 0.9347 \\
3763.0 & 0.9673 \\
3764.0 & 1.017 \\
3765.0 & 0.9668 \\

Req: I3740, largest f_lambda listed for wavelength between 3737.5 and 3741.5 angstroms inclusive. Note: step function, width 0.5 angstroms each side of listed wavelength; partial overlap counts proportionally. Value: 1.047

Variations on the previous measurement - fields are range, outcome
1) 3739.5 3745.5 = 1.173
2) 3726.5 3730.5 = 15.95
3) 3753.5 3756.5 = 1.114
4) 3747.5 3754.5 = 1.077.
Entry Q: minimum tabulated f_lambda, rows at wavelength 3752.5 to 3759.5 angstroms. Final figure 0.8896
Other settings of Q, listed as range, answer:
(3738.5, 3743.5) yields 0.9057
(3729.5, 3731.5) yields 4.46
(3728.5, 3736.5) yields 1.041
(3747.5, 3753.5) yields 0.8621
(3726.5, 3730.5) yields 8.998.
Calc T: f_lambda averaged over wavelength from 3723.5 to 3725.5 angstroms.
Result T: 7.11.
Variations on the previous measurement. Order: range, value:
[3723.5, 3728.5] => 11.3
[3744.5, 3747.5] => 0.889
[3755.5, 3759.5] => 1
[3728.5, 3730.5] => 11.6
